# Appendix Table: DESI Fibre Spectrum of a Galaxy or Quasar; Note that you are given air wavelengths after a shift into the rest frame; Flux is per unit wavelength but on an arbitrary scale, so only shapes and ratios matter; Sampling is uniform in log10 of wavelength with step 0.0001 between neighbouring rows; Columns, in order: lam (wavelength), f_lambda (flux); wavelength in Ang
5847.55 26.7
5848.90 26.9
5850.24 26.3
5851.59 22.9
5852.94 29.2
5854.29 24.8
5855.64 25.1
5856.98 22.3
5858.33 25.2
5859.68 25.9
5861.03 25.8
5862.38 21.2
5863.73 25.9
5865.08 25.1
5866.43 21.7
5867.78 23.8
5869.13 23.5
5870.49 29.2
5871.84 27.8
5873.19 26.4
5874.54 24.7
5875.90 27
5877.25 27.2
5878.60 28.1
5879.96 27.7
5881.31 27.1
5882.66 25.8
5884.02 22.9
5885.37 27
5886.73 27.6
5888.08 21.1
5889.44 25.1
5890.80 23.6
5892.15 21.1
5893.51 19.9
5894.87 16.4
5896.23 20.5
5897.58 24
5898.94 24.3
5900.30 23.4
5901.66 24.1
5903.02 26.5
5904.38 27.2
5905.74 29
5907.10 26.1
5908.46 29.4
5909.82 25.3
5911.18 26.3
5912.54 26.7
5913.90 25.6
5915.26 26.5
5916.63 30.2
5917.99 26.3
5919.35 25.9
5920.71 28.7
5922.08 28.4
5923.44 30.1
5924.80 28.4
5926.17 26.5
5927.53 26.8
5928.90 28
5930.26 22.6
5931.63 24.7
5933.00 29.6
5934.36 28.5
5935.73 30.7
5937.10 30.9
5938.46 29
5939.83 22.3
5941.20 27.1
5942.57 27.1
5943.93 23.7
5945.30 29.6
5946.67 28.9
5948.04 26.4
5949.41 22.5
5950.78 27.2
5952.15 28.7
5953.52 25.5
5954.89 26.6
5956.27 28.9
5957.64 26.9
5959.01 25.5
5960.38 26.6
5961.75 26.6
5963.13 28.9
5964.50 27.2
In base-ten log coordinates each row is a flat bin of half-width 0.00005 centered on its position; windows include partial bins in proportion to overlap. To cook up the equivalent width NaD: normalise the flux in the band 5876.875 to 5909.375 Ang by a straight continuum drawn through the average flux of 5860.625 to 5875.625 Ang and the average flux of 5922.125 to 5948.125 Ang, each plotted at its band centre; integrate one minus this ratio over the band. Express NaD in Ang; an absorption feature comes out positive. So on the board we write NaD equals 1.5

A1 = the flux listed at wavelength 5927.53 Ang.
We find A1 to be 26.8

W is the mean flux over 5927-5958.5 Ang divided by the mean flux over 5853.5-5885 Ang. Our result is 1.06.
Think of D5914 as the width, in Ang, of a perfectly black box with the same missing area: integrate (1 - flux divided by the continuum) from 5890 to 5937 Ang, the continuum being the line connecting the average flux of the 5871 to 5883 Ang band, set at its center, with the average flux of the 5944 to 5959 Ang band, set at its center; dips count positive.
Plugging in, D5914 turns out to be 1.63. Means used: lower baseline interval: 26.9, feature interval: 26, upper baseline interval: 26.9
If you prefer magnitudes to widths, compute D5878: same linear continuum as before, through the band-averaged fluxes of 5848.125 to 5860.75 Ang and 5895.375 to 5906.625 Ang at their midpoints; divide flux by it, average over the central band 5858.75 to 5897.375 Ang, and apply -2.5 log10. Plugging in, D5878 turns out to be 0.02 mag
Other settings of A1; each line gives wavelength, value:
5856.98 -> 22.3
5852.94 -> 29.2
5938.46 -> 29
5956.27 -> 28.9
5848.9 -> 26.9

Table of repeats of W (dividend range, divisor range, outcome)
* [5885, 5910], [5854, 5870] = 1.00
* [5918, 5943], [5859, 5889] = 1.08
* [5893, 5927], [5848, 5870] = 1.04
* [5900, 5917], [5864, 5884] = 1.03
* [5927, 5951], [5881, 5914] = 1.10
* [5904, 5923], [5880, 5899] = 1.16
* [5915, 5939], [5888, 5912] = 1.15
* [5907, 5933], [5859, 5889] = 1.06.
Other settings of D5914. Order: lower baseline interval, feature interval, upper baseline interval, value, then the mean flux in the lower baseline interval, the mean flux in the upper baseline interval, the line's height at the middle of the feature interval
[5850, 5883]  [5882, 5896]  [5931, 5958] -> 1.66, 25.6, 27.2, 26.1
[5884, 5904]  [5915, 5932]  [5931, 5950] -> -0.97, 23.2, 27.2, 25.8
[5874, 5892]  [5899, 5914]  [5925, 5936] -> 0.05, 25.6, 27.1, 26.3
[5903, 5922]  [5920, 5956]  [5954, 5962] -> -0.37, 27.2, 26.8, 27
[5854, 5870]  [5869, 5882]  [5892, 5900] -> -2.27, 24.2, 21.1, 23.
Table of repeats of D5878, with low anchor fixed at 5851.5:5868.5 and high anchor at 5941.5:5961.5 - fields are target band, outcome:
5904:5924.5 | -0.066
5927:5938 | -0.059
